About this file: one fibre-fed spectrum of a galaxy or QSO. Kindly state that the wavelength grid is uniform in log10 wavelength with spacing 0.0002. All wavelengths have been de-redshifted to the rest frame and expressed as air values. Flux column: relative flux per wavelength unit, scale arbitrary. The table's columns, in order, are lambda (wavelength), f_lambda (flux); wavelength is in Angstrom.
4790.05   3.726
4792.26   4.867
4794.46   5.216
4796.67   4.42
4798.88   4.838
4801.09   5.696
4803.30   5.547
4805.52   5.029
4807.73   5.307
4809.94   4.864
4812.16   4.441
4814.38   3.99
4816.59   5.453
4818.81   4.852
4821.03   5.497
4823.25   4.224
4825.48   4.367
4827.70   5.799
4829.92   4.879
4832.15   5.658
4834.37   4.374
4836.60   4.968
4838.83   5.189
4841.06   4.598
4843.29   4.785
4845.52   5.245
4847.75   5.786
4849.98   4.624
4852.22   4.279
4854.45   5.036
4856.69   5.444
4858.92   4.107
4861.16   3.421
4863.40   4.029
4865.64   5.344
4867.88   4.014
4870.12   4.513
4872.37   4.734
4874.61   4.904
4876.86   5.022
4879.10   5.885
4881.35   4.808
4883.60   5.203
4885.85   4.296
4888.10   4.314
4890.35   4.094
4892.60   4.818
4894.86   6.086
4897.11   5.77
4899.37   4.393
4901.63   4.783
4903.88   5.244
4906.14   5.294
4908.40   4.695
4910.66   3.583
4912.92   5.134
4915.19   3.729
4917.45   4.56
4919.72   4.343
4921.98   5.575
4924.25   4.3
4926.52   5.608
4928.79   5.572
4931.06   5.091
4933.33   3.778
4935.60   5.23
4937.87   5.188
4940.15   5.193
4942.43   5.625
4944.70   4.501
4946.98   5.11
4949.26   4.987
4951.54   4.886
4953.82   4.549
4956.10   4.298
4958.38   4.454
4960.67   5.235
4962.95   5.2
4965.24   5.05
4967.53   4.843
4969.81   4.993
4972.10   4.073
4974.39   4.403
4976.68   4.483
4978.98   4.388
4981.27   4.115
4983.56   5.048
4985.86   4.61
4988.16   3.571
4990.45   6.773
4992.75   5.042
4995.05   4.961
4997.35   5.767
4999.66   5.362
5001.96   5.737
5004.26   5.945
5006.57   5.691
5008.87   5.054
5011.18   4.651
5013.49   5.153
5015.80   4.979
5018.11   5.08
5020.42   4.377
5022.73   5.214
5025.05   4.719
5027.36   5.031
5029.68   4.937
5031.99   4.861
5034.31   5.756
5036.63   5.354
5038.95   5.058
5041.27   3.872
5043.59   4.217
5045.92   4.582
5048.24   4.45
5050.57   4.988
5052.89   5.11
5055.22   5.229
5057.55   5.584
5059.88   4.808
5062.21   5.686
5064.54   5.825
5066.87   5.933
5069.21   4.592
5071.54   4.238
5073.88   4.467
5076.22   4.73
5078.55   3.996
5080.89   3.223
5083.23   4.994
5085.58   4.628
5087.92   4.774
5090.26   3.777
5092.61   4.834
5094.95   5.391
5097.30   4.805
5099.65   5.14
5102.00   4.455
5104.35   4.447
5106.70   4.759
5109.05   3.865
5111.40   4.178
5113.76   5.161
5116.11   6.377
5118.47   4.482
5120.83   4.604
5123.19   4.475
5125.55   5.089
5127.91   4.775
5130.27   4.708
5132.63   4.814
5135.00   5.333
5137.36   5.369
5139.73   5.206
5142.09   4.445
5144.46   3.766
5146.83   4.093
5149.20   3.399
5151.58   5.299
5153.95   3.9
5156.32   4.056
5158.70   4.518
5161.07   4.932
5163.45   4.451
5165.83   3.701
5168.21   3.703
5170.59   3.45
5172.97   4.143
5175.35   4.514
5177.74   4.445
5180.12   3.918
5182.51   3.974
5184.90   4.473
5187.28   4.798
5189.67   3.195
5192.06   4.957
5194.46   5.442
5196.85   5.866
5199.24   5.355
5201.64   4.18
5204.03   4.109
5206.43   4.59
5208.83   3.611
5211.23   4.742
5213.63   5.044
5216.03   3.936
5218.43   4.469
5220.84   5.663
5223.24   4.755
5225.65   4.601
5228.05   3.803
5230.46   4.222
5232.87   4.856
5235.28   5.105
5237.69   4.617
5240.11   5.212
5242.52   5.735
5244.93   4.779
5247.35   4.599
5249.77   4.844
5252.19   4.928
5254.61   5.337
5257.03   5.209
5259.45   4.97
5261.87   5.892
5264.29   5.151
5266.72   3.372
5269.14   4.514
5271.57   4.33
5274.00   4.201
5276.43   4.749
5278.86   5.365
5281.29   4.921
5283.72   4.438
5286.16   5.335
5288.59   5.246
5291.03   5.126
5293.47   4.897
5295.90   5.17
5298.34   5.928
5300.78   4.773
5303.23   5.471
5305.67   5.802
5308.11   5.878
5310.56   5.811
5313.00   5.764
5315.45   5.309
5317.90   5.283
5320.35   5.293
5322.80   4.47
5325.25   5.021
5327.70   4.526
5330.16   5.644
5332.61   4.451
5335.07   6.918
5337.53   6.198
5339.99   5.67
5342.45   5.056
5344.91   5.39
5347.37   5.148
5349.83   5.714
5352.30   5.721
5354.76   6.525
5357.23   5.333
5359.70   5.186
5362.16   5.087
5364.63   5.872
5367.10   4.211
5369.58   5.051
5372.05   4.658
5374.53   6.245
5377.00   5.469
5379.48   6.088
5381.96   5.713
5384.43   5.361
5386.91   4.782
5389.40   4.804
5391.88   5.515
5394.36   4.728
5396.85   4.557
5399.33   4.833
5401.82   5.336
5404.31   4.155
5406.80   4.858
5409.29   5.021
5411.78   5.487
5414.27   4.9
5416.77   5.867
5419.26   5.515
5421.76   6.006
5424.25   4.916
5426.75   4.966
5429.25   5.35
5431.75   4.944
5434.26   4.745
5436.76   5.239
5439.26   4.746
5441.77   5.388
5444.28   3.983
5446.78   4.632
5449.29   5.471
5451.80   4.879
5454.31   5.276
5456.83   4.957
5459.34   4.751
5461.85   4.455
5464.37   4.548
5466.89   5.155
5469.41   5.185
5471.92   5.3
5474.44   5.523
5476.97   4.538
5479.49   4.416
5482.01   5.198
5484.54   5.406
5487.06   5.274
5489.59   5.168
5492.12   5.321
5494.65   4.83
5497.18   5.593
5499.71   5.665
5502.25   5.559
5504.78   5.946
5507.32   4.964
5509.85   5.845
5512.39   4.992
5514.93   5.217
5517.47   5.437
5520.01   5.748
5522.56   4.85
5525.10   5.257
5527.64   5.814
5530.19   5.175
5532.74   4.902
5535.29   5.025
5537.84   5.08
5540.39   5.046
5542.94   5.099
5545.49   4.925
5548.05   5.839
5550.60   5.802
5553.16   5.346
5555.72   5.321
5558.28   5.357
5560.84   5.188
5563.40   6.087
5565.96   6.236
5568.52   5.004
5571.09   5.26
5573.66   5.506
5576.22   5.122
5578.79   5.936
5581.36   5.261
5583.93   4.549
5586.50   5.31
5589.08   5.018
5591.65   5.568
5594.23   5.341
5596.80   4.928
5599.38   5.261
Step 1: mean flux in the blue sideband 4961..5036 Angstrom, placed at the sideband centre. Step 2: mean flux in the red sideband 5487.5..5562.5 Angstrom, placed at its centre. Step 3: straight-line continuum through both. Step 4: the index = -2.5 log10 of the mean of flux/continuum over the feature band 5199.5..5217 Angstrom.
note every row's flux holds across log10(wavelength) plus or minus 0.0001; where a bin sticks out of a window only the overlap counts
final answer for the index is 0.17 mag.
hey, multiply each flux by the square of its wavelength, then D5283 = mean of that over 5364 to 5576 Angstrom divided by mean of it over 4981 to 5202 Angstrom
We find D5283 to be 1.26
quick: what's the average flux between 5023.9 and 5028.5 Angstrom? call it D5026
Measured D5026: 4.88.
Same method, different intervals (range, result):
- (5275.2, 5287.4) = 4.96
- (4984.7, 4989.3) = 4.09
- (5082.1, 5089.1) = 4.79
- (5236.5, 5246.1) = 5.09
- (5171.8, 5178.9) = 4.37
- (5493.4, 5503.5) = 5.41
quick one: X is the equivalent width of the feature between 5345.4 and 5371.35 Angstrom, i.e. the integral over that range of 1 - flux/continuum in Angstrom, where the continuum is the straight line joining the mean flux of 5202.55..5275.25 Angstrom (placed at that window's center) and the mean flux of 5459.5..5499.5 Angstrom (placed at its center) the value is -2.57 Angstrom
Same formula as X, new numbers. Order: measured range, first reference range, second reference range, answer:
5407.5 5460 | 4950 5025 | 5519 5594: 1.5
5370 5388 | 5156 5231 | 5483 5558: -1.9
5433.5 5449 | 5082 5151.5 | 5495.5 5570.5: 1.2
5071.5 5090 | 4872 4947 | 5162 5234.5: 1.1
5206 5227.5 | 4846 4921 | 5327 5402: 2.4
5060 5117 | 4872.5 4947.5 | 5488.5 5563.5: 3.1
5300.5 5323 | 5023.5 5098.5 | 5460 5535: -1.8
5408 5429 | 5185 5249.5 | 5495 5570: -0.8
